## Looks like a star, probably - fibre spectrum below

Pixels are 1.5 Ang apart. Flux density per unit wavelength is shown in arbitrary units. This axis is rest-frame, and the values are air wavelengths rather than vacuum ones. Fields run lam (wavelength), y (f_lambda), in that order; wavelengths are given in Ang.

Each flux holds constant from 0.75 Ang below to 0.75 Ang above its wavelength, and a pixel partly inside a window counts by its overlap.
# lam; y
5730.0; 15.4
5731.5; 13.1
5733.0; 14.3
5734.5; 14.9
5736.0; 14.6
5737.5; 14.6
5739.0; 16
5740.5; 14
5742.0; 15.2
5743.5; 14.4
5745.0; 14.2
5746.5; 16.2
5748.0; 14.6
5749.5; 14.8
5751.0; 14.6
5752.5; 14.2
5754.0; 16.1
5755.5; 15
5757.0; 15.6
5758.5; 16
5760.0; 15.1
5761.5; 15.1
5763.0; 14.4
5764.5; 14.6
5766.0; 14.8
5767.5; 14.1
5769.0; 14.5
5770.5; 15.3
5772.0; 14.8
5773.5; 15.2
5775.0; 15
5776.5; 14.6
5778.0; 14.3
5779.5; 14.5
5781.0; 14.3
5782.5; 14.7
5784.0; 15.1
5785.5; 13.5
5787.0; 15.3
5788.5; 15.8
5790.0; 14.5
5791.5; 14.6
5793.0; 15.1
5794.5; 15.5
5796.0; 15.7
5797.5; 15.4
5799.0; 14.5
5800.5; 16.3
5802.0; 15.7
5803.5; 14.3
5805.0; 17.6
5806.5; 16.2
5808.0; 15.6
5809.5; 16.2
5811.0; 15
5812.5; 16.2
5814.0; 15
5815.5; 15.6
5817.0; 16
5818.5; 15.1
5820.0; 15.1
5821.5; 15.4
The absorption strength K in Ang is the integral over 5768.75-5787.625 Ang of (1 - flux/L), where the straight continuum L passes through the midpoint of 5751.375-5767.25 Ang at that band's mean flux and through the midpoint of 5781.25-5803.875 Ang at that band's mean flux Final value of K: 0.44 Ang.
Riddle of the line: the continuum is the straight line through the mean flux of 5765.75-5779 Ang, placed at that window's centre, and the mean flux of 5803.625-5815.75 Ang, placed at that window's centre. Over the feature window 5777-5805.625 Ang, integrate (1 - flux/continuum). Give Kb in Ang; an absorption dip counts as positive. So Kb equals 0.4 Ang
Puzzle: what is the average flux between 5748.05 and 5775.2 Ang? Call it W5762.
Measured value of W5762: 14.9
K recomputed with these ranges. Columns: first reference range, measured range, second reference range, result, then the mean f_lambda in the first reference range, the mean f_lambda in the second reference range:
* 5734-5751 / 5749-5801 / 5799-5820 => 1.1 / 14.9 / 15.7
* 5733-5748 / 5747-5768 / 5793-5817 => 0.2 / 14.9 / 15.6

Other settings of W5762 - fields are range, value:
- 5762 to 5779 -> 14.7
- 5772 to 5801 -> 14.9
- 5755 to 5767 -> 15.1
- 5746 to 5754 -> 15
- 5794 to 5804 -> 15.4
